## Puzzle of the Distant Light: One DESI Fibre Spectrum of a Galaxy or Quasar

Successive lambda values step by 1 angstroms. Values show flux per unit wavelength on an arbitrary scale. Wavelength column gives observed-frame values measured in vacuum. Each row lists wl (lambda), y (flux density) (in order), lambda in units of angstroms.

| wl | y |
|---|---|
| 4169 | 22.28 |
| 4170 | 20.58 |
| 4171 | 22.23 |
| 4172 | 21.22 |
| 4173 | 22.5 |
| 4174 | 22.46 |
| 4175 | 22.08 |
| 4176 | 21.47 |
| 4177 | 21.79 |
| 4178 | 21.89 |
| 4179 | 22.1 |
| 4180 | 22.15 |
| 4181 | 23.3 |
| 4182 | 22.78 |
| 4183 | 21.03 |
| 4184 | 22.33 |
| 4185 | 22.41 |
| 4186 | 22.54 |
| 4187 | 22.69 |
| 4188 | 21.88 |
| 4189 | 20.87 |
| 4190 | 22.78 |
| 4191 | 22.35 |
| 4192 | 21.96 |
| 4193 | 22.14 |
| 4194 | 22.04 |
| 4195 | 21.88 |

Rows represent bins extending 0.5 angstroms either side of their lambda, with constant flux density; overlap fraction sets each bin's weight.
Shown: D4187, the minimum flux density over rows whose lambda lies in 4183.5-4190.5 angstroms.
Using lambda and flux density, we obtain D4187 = 20.87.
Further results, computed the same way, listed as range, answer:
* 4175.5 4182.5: 21.47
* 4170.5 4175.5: 21.22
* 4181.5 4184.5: 21.03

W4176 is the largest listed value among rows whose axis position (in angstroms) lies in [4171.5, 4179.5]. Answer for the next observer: 22.5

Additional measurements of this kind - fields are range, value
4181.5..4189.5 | 22.78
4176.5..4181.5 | 23.3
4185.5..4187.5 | 22.69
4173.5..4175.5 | 22.46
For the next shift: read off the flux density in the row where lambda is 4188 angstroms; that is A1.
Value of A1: 21.88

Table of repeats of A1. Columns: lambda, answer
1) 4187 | 22.69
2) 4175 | 22.08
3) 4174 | 22.46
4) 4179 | 22.1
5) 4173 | 22.5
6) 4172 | 21.22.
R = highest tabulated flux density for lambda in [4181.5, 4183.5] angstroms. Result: 22.78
